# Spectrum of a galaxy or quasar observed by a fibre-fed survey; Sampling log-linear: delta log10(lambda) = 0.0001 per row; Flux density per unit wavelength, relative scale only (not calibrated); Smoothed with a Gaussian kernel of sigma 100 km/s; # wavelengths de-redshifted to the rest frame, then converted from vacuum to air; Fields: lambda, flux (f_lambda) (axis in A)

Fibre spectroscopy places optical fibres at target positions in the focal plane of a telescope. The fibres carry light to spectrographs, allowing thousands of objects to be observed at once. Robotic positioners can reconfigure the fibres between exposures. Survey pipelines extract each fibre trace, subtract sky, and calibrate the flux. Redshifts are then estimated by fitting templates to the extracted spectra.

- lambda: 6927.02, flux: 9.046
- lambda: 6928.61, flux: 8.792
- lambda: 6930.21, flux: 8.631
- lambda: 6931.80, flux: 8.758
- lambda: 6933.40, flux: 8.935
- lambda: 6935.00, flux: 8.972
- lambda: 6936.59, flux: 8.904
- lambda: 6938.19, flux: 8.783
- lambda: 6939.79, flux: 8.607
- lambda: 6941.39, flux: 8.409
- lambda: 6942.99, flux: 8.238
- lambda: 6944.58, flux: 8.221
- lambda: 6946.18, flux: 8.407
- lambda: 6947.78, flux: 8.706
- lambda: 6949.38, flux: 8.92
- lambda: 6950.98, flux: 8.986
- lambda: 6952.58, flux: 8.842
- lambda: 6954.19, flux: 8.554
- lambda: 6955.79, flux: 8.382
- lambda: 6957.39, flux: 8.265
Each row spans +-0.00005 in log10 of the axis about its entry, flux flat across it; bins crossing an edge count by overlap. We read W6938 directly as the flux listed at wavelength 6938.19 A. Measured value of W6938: 8.783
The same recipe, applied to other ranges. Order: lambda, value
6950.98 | 8.986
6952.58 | 8.842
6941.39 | 8.409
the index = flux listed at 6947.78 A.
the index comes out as 8.706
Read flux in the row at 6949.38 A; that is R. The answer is 8.92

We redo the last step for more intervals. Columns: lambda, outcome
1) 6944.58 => 8.221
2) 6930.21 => 8.631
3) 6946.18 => 8.407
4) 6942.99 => 8.238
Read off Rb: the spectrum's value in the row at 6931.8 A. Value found 8.758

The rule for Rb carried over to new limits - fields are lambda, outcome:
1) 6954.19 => 8.554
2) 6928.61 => 8.792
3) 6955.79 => 8.382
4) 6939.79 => 8.607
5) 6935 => 8.972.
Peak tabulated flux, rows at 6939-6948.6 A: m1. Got 8.706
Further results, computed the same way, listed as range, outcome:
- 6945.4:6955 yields 8.986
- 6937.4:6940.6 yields 8.783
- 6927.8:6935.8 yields 8.972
